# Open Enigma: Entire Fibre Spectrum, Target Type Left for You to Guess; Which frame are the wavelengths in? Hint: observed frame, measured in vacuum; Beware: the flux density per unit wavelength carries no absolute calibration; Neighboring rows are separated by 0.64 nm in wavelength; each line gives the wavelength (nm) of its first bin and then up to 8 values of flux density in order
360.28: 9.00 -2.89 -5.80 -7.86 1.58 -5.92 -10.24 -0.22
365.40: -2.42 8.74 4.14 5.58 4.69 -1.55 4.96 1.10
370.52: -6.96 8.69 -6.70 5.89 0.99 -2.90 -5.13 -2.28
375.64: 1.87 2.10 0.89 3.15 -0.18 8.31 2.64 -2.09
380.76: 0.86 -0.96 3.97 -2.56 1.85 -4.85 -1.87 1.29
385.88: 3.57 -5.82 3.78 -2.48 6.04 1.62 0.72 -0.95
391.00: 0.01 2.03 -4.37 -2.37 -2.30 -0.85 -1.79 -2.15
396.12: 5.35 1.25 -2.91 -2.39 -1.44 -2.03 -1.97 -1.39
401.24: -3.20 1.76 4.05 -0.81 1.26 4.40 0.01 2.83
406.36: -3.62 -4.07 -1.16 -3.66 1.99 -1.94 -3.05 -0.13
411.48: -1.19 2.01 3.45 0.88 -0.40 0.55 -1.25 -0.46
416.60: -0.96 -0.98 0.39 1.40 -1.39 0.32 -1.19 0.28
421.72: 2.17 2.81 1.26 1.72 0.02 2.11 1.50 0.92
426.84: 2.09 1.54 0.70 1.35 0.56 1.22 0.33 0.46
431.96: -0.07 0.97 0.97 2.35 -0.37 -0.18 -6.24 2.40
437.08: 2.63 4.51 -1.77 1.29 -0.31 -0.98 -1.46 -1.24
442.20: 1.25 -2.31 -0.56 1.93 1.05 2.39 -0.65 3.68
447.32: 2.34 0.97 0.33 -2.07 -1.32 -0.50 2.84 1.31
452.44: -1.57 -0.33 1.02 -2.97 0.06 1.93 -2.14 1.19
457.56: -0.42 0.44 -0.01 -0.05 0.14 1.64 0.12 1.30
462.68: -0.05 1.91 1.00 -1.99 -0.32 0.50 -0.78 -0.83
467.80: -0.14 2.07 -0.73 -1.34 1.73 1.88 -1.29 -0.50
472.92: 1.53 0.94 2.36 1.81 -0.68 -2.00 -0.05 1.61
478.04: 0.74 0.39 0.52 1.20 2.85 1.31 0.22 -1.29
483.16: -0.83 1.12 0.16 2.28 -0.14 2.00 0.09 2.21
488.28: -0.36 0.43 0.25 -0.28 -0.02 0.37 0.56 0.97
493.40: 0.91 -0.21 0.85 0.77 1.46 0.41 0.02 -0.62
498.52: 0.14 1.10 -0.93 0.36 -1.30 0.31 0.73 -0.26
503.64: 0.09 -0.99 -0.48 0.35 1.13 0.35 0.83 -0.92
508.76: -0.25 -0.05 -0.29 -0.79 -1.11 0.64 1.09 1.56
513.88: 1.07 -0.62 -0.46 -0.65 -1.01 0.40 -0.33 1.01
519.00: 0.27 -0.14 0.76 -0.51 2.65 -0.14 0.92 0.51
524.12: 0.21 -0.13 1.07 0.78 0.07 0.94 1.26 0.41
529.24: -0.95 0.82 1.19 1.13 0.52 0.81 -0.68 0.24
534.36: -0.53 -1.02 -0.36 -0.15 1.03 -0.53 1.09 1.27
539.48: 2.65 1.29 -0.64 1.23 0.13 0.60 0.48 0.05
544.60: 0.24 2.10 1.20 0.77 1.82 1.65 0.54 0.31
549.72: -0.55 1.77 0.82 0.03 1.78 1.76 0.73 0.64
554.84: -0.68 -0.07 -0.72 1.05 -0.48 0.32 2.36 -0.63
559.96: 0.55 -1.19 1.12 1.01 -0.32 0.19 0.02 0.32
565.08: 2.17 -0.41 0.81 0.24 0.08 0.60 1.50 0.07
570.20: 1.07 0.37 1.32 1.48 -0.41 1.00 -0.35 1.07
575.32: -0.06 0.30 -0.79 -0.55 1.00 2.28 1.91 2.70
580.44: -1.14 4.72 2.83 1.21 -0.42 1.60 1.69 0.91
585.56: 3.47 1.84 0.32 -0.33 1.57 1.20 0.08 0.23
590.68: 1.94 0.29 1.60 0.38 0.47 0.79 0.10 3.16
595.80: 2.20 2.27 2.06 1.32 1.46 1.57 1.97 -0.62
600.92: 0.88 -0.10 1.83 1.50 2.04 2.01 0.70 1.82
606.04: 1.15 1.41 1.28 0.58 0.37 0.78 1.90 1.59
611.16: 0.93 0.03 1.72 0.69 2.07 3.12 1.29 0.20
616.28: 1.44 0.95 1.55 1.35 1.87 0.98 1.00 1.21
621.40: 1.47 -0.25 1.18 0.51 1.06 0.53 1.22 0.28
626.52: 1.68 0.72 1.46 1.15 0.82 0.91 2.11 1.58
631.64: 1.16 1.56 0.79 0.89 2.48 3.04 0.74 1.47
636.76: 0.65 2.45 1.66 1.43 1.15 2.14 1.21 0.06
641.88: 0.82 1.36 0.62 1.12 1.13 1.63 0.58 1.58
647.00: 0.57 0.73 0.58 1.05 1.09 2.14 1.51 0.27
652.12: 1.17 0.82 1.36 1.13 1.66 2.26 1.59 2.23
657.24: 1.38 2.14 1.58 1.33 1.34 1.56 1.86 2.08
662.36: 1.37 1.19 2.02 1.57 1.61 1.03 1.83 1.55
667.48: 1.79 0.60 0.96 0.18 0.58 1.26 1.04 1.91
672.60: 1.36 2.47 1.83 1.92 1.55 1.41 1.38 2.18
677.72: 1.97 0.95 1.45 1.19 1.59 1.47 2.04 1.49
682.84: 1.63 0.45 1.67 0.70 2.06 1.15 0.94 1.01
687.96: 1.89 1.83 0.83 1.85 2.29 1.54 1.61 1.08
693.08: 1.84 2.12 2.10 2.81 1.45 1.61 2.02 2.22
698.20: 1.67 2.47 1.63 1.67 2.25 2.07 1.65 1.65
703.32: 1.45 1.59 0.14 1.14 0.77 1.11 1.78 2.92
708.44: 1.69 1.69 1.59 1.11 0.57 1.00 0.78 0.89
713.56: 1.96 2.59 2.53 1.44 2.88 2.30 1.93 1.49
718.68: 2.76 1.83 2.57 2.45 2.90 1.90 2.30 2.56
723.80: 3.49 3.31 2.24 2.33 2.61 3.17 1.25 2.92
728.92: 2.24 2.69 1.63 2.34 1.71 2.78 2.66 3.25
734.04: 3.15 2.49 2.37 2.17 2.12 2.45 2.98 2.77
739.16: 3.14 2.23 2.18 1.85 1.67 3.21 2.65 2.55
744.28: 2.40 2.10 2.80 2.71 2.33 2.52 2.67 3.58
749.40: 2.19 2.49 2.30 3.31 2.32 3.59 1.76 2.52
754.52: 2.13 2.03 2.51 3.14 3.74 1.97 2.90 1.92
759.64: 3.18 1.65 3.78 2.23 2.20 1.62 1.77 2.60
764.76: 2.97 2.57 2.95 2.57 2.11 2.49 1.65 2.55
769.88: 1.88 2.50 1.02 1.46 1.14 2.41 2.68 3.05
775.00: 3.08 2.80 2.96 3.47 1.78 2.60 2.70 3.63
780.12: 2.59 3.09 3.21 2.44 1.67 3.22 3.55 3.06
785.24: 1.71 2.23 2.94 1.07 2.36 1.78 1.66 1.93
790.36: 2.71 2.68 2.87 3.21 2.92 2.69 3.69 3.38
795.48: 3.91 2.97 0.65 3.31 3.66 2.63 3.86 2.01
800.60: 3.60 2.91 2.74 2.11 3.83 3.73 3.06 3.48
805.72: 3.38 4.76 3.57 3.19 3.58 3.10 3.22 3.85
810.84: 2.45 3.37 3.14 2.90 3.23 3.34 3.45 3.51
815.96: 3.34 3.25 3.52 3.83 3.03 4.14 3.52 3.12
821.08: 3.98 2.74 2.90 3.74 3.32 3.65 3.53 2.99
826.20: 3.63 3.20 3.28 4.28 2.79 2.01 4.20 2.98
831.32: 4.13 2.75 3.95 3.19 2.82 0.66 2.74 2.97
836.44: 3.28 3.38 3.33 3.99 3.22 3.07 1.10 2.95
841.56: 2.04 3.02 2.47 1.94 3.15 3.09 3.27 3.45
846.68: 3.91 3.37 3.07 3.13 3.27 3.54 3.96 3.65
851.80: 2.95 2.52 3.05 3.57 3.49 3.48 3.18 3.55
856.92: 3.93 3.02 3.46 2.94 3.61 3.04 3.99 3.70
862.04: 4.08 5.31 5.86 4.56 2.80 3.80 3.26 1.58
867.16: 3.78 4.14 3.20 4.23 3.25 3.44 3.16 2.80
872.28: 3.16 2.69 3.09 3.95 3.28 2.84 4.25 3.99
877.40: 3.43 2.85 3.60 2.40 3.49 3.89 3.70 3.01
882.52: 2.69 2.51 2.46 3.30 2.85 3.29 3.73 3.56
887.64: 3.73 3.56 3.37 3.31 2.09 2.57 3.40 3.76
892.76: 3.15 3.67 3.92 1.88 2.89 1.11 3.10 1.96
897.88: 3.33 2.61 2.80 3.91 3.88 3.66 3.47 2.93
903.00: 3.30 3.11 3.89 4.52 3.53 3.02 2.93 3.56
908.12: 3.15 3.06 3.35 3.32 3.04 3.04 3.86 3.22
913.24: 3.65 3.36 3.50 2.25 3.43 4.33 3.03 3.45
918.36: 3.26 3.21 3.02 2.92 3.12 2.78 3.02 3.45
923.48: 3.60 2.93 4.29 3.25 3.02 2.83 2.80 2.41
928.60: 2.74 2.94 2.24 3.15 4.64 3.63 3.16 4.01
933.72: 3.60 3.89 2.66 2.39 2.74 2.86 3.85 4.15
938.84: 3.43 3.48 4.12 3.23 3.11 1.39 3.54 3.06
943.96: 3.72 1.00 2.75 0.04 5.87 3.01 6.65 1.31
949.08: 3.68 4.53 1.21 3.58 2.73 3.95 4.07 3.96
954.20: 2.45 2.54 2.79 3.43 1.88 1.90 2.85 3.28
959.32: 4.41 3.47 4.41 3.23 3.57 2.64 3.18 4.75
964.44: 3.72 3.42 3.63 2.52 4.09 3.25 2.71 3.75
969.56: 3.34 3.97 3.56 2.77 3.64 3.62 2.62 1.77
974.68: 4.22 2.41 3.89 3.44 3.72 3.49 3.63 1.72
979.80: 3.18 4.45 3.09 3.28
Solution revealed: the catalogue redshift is 0.791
